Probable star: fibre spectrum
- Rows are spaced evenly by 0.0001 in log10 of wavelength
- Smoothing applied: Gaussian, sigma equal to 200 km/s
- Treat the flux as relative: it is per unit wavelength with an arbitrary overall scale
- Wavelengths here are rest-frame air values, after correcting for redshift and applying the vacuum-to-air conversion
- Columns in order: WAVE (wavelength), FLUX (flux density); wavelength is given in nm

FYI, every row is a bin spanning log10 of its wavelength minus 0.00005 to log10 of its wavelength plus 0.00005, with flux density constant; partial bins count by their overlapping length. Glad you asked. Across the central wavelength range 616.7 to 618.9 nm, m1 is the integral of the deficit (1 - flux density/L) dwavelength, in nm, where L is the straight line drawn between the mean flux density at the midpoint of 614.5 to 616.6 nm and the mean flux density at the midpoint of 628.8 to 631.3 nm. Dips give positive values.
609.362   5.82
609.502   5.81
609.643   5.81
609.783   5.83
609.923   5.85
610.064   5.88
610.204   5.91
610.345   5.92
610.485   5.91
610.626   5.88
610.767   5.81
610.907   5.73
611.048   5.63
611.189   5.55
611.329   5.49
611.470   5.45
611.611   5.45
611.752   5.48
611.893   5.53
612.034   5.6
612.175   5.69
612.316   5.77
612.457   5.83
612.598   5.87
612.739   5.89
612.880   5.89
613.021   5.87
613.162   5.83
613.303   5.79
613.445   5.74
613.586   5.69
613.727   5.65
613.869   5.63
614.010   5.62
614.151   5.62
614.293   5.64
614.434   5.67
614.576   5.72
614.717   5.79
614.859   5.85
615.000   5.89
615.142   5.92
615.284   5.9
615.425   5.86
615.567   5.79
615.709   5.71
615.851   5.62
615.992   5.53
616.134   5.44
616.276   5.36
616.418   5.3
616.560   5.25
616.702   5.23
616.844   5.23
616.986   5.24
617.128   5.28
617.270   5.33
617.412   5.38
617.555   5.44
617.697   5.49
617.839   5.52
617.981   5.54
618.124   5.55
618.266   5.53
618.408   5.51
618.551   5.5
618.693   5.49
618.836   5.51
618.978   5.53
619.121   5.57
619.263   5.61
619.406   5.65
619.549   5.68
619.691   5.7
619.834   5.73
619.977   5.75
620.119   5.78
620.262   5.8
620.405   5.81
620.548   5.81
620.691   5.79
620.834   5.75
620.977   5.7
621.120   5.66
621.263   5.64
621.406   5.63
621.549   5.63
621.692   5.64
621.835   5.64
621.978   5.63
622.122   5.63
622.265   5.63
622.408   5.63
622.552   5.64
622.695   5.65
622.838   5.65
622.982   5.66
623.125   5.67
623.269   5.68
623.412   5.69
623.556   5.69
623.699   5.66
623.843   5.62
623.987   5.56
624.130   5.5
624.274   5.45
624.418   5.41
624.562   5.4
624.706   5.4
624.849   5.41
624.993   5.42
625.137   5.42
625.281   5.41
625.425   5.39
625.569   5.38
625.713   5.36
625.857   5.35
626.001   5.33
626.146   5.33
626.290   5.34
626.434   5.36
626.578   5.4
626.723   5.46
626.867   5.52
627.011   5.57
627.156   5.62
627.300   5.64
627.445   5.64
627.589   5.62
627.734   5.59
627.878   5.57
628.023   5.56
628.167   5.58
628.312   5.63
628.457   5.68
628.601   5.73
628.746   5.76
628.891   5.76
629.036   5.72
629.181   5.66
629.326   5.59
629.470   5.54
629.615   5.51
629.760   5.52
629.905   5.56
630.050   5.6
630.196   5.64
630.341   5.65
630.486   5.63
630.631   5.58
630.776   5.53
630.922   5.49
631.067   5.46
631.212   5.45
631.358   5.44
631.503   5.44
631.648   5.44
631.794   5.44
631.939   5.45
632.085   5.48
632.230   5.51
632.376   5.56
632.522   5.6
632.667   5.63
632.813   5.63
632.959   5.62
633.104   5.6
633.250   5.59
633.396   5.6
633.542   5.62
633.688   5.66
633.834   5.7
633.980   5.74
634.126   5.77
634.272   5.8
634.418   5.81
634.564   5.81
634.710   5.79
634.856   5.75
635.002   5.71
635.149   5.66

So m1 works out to 0.09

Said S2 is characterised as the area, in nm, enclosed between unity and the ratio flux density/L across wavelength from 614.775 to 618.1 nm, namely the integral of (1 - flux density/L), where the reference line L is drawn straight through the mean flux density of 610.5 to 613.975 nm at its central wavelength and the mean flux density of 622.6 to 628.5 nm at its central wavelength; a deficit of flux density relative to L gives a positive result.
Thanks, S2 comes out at 0.07 nm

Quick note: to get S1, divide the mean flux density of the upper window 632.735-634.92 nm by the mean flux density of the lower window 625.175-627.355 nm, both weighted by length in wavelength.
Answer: 1.0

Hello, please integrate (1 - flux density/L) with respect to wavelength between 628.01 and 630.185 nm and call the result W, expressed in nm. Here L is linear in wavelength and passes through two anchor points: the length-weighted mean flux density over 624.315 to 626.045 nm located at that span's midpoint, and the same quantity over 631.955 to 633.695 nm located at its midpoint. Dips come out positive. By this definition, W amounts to -0.05 nm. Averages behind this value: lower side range 5.39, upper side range 5.58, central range 5.63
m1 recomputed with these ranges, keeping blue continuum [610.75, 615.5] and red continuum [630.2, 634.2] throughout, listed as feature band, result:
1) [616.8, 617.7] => 0.06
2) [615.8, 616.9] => 0.06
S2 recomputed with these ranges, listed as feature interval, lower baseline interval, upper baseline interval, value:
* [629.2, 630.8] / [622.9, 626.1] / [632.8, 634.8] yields 0.01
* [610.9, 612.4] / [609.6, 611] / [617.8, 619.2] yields 0.06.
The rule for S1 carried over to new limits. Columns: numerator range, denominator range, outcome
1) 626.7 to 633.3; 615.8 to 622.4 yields 1.00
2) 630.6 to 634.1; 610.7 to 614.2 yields 0.98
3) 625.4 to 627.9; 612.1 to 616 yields 0.95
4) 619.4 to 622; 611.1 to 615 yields 1.00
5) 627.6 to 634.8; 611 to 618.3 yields 1.00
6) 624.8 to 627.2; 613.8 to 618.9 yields 0.97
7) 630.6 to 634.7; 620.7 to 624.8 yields 1.00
